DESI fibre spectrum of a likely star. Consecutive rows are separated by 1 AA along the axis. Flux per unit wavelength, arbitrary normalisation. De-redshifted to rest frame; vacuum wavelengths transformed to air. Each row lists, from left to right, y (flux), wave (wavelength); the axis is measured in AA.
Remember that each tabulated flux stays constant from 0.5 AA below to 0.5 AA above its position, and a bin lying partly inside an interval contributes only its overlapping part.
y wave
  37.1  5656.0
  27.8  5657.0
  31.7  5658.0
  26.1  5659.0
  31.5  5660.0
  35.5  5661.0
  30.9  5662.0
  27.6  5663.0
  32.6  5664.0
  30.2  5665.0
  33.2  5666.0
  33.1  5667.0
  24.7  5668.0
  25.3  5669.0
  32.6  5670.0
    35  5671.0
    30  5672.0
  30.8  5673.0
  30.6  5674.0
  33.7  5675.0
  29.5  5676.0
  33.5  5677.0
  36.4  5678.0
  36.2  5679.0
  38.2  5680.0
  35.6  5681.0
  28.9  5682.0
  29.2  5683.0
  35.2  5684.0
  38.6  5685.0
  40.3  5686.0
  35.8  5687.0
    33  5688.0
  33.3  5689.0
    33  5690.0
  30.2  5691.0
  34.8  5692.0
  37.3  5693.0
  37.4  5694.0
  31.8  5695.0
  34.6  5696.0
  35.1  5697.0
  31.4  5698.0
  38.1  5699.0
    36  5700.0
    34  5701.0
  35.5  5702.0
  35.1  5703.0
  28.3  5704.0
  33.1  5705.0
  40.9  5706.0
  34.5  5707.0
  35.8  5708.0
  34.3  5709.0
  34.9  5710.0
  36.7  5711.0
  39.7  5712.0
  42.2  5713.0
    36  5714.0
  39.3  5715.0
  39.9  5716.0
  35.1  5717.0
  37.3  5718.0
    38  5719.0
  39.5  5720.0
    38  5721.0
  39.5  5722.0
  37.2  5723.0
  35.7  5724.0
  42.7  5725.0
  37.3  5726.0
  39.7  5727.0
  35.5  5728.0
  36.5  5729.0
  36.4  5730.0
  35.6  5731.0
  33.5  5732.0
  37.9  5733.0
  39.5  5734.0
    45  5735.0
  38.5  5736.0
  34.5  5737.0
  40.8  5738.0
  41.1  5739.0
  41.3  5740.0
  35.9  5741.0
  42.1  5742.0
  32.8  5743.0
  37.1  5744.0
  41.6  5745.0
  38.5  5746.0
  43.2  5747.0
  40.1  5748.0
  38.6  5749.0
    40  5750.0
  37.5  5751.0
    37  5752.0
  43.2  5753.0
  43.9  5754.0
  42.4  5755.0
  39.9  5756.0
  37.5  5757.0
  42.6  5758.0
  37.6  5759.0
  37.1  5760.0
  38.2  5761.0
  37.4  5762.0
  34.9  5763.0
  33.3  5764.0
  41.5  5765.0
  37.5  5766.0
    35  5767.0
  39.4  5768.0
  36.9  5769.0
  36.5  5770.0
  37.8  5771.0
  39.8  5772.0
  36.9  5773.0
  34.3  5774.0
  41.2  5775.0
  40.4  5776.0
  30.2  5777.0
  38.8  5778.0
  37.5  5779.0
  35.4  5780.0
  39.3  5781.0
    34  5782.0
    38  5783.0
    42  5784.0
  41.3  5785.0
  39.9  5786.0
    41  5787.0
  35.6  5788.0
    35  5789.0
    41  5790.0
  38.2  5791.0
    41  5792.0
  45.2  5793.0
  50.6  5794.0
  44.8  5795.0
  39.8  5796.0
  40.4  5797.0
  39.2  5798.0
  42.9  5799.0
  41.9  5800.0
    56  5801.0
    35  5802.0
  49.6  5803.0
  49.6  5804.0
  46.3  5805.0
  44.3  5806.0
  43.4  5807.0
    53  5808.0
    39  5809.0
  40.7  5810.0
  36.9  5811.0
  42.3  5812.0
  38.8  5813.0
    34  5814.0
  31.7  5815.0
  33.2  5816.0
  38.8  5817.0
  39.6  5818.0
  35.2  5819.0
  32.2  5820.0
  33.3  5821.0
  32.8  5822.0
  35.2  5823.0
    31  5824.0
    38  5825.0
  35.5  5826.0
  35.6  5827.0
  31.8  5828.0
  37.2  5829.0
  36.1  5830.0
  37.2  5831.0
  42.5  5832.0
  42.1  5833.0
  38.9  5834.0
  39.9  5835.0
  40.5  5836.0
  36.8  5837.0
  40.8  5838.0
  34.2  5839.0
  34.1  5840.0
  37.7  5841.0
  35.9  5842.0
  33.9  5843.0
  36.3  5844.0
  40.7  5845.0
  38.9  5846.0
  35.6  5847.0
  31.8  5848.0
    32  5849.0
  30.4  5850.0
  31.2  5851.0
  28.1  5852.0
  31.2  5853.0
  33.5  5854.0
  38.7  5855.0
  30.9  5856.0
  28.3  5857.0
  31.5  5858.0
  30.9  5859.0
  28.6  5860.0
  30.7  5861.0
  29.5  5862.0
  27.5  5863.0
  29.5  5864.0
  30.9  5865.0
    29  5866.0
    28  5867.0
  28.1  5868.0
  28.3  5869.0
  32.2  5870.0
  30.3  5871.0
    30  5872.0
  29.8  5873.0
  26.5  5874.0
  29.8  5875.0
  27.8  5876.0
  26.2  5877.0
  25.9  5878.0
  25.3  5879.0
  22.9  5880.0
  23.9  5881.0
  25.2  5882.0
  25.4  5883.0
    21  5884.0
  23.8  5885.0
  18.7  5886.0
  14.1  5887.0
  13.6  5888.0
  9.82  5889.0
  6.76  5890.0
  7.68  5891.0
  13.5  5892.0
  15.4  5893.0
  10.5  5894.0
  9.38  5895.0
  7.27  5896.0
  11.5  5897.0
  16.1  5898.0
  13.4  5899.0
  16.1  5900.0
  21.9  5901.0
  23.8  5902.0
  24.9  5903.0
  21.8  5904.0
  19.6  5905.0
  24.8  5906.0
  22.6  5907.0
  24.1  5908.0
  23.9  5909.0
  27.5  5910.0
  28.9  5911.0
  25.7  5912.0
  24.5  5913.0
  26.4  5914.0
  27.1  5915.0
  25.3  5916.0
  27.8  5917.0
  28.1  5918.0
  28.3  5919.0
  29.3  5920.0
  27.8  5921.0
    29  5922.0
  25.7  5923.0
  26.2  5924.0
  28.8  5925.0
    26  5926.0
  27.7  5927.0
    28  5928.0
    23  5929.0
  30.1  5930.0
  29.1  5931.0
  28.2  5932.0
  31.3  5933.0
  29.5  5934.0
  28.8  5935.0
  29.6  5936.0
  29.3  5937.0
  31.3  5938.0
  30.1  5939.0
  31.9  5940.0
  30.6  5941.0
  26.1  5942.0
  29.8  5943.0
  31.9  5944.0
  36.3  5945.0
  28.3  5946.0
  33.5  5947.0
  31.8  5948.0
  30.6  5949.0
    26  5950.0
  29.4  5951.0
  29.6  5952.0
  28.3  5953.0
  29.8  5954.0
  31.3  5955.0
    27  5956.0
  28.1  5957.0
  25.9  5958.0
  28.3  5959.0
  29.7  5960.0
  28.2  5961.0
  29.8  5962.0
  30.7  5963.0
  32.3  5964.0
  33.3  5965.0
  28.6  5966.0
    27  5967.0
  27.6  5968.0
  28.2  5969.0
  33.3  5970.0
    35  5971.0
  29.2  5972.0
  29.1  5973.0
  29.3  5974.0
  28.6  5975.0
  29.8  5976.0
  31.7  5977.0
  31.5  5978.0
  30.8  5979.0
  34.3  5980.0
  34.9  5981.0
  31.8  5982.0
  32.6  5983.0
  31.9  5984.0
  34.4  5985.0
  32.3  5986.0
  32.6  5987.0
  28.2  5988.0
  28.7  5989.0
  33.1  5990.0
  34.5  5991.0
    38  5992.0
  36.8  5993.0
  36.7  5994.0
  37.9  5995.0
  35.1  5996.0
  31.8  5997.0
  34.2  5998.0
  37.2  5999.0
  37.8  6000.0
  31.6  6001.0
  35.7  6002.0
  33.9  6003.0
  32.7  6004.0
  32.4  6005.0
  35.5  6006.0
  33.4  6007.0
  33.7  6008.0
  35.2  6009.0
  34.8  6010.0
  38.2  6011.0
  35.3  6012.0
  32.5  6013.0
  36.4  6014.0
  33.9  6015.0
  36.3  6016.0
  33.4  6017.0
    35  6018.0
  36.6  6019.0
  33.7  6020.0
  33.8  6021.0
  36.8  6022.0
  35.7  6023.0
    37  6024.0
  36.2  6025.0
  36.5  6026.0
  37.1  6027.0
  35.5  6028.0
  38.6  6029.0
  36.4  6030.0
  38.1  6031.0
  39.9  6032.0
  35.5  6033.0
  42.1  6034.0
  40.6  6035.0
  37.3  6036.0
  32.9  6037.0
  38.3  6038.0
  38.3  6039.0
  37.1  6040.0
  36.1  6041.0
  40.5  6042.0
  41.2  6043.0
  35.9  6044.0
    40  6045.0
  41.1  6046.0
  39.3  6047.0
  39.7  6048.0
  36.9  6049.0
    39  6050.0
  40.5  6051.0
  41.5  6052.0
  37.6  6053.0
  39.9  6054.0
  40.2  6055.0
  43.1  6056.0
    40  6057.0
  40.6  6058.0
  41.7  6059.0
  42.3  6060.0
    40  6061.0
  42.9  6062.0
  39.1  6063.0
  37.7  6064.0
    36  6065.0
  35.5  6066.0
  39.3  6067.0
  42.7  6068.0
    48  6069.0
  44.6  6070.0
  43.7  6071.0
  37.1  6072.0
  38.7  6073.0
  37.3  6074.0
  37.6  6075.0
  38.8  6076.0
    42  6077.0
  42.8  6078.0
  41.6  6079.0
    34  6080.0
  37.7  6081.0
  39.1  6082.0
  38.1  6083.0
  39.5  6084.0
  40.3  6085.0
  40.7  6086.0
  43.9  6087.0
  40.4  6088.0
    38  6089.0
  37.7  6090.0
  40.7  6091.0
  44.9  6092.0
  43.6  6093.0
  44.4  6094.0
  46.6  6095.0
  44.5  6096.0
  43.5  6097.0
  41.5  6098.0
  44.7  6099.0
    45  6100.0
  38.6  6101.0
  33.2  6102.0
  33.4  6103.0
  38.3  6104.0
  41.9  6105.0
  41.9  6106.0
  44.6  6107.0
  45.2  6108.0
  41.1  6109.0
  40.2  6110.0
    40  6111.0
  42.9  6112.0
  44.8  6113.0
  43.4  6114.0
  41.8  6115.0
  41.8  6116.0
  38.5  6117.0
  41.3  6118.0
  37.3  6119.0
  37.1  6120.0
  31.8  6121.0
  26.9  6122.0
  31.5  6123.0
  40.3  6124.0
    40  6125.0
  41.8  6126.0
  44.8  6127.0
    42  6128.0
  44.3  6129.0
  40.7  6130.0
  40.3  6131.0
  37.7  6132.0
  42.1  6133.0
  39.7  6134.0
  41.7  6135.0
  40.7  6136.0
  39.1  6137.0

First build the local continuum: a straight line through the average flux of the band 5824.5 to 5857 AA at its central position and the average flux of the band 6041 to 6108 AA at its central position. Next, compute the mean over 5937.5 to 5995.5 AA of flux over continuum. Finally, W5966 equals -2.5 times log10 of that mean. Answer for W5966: 0.229 mag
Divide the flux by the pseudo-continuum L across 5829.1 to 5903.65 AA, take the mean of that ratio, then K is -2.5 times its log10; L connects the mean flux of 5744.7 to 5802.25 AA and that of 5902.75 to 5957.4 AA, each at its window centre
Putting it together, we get 0.20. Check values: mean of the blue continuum 39.4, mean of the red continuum 28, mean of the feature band 27.5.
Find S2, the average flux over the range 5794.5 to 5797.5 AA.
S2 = 41.7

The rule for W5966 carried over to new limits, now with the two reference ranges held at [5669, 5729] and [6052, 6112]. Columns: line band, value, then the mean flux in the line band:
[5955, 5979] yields 0.30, 29.7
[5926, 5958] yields 0.30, 29.4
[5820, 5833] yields 0.04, 35.6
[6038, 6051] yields 0.04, 38.8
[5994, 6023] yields 0.14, 34.9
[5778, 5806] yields -0.13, 41.5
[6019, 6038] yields 0.09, 36.9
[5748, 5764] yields -0.08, 39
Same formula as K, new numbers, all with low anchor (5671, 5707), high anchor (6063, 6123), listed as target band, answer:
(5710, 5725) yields -0.11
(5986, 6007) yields 0.14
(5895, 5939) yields 0.44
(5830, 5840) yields -0.07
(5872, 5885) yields 0.39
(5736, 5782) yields -0.09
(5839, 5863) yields 0.11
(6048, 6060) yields -0.01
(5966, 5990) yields 0.24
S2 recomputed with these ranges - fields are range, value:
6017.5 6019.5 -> 35.8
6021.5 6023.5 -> 36.2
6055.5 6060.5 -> 41.5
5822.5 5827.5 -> 35.1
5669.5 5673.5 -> 32.1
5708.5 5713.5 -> 37.6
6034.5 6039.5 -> 37.5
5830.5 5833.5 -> 40.6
